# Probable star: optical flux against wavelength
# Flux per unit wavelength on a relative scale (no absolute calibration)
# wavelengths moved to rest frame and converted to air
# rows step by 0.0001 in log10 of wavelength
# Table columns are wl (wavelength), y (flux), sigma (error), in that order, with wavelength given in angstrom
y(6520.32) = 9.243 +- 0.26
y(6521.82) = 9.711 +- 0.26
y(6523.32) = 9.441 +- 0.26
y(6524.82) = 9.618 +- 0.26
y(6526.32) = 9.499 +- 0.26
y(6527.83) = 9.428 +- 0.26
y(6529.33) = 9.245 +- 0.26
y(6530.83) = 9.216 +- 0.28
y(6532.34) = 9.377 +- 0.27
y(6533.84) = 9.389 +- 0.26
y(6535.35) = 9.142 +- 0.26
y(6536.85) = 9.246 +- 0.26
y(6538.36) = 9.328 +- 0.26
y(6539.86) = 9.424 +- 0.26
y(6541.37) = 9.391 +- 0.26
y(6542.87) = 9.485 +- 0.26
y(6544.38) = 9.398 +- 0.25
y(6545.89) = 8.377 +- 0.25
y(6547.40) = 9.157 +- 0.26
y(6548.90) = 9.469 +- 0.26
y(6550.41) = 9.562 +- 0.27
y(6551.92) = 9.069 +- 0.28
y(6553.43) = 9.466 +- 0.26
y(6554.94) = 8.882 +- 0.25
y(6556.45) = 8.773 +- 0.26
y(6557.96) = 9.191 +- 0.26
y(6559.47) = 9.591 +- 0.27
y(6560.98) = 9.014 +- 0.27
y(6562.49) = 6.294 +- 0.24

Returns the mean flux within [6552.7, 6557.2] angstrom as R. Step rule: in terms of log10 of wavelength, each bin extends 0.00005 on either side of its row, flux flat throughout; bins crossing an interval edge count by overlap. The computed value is 9.04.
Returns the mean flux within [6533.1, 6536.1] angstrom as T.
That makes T 9.26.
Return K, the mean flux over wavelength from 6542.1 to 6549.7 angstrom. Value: 9.18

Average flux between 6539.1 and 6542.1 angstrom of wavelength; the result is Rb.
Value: 9.41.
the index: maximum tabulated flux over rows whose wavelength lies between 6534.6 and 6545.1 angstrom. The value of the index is 9.485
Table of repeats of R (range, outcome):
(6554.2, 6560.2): 9.11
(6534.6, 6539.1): 9.24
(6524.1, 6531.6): 9.4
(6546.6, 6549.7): 9.31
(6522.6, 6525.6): 9.55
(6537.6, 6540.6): 9.38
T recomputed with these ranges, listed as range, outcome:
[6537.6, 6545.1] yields 9.41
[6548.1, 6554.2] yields 9.39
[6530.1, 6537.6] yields 9.27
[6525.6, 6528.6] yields 9.45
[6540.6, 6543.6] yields 9.45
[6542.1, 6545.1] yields 9.45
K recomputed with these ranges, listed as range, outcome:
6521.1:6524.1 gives 9.59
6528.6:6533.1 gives 9.28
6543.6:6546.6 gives 8.88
